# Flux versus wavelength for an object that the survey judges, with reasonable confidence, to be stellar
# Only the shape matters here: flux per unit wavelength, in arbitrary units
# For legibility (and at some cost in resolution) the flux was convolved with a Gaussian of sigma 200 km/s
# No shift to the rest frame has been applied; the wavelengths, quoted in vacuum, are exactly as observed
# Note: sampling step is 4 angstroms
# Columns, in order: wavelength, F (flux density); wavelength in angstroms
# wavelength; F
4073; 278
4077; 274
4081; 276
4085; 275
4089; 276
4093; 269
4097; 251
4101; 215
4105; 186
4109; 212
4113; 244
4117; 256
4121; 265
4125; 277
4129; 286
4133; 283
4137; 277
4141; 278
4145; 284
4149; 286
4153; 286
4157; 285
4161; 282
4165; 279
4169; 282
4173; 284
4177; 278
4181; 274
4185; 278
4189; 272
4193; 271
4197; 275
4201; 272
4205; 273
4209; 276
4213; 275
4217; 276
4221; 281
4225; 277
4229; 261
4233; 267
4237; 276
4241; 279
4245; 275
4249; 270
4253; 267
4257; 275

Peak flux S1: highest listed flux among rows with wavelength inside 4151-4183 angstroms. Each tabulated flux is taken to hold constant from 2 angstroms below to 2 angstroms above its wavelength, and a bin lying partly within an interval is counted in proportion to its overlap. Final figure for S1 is 286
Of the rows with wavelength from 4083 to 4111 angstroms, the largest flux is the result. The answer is 276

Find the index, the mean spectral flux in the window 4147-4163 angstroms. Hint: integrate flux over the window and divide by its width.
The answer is 285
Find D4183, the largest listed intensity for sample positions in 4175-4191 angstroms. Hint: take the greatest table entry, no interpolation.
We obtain 278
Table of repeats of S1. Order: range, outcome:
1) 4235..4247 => 279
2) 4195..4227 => 281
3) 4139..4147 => 284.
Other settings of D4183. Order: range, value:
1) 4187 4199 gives 275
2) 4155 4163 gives 285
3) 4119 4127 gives 277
